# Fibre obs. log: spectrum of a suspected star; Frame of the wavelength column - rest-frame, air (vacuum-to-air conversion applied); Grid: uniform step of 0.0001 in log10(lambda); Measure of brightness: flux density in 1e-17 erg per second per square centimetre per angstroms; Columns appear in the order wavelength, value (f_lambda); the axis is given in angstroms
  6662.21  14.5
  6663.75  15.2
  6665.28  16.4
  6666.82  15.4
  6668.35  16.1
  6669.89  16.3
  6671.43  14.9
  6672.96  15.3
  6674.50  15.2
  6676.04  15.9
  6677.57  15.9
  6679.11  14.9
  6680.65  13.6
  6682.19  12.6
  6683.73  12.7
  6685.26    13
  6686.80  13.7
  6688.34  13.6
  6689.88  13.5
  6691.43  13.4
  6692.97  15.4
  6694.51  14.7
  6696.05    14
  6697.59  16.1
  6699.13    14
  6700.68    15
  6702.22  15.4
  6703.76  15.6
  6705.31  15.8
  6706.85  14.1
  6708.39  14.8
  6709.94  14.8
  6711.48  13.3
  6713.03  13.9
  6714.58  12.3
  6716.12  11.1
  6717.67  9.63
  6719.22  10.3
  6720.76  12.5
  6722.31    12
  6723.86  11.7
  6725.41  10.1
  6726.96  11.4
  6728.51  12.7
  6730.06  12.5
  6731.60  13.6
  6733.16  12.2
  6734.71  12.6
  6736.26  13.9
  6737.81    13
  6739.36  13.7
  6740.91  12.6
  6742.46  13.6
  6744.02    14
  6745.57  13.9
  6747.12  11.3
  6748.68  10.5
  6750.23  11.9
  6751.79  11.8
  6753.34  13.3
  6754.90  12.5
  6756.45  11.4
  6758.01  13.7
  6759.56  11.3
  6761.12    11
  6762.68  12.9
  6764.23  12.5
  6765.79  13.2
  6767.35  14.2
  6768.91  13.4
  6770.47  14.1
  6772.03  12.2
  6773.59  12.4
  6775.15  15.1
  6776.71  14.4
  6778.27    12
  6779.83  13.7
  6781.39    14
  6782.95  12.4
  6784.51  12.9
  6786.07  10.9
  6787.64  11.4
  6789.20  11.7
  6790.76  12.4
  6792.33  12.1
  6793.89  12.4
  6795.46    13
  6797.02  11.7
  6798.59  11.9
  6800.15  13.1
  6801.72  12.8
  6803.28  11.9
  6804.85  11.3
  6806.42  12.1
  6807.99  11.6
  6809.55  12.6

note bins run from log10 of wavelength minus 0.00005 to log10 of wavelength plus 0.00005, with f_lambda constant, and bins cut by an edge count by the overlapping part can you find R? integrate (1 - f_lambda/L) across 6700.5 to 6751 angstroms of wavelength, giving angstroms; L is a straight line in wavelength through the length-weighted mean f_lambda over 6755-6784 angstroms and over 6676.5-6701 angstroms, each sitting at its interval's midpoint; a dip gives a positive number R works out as 2.8 angstroms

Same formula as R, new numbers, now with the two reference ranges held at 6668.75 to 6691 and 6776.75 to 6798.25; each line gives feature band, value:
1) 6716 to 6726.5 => 2.0 angstroms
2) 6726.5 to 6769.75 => 1.5 angstroms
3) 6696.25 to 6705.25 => -0.8 angstroms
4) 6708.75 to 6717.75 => 0.6 angstroms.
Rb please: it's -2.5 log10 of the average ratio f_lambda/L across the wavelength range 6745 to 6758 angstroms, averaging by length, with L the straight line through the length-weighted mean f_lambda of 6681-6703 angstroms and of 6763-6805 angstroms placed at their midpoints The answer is 0.091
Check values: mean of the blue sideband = 14.1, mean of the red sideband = 12.7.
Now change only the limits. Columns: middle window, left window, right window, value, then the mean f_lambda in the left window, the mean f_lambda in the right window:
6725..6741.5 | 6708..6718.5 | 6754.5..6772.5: 0.008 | 12.7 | 12.7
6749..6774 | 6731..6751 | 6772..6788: 0.026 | 12.8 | 12.9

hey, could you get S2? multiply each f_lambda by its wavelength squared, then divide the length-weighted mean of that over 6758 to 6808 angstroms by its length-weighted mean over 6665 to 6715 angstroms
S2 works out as 0.9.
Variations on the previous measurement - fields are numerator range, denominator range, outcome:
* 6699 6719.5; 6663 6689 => 0.93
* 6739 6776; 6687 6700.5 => 0.91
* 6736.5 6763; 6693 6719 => 0.91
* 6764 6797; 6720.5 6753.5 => 1.04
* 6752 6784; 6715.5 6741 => 1.09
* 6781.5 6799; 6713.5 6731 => 1.07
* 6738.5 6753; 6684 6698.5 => 0.91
